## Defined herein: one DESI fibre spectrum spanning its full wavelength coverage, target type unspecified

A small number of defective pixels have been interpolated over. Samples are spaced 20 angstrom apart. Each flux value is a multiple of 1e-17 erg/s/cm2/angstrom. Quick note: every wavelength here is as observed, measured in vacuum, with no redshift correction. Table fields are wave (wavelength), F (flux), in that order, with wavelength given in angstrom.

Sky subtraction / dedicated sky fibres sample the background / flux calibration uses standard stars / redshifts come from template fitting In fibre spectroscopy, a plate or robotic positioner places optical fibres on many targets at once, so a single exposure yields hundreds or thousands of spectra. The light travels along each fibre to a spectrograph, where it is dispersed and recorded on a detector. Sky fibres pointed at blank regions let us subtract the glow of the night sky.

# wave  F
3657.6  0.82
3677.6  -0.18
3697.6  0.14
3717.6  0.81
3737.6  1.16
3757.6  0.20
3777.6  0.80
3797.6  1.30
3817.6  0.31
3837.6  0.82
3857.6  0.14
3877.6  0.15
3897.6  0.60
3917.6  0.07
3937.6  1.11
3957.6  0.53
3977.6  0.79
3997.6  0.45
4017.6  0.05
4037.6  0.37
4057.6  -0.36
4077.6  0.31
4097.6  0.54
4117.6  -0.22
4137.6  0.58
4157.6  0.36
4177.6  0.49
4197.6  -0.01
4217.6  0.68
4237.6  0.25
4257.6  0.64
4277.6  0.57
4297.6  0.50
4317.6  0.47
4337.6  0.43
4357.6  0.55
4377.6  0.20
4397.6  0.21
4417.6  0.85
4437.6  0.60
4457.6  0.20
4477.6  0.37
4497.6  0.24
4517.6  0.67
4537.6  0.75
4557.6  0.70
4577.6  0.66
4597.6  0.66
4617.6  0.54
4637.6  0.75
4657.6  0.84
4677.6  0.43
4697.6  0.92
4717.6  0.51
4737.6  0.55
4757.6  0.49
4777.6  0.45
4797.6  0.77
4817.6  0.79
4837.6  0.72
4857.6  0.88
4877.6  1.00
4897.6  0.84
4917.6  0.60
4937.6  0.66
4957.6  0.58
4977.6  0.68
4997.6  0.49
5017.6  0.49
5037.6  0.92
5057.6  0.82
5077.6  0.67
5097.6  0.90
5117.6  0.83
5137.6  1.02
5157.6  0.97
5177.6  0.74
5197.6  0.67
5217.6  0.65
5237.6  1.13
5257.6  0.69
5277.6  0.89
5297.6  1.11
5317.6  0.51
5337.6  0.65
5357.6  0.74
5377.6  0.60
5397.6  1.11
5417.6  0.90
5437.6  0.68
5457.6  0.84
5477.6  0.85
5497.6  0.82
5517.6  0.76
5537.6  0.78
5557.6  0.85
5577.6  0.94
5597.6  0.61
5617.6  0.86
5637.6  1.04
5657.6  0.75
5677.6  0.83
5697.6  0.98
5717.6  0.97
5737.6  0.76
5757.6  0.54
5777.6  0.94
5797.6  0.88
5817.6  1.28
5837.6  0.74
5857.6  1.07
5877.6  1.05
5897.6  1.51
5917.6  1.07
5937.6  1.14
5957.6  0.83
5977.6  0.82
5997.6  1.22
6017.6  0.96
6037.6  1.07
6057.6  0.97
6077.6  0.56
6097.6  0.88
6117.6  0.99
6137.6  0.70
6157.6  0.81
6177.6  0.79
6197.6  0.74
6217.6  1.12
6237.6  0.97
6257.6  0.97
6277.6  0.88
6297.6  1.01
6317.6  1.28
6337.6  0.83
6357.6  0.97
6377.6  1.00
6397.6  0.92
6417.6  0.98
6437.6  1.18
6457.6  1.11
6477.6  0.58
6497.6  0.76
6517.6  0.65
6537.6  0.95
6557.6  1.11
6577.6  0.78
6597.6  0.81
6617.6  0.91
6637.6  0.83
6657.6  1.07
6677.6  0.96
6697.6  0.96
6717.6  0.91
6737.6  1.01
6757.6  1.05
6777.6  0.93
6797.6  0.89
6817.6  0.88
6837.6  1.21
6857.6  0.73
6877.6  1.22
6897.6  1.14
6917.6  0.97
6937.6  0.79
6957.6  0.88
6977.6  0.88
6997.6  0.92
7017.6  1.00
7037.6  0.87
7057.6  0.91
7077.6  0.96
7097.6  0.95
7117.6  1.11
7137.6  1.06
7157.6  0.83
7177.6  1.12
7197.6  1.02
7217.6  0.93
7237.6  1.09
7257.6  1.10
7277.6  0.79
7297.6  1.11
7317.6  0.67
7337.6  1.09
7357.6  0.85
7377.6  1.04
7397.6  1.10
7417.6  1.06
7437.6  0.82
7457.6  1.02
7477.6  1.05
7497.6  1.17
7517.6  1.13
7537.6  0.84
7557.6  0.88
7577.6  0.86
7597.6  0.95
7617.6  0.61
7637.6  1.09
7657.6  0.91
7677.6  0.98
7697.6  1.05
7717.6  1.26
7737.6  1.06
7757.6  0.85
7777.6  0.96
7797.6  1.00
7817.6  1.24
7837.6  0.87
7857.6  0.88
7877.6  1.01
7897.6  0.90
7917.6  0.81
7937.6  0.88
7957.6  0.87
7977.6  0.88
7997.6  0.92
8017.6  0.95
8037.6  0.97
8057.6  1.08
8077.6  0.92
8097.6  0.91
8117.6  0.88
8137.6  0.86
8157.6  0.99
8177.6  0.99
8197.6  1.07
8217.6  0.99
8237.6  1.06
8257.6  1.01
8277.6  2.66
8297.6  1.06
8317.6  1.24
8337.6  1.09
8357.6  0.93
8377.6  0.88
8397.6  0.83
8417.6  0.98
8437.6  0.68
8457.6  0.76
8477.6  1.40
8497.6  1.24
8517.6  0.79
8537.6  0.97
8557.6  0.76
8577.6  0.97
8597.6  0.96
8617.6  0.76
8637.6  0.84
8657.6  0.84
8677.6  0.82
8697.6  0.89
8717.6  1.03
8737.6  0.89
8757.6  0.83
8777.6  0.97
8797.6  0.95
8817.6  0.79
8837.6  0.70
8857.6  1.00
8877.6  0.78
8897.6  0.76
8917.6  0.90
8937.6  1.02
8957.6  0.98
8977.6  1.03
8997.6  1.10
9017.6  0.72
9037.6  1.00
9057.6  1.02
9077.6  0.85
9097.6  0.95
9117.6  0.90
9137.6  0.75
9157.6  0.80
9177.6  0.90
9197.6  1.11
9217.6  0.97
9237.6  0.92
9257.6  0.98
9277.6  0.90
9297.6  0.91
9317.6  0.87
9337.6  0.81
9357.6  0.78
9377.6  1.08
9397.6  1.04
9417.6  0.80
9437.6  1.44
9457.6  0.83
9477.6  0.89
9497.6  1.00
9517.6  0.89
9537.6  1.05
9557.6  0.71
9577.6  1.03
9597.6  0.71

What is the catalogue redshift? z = 0.26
